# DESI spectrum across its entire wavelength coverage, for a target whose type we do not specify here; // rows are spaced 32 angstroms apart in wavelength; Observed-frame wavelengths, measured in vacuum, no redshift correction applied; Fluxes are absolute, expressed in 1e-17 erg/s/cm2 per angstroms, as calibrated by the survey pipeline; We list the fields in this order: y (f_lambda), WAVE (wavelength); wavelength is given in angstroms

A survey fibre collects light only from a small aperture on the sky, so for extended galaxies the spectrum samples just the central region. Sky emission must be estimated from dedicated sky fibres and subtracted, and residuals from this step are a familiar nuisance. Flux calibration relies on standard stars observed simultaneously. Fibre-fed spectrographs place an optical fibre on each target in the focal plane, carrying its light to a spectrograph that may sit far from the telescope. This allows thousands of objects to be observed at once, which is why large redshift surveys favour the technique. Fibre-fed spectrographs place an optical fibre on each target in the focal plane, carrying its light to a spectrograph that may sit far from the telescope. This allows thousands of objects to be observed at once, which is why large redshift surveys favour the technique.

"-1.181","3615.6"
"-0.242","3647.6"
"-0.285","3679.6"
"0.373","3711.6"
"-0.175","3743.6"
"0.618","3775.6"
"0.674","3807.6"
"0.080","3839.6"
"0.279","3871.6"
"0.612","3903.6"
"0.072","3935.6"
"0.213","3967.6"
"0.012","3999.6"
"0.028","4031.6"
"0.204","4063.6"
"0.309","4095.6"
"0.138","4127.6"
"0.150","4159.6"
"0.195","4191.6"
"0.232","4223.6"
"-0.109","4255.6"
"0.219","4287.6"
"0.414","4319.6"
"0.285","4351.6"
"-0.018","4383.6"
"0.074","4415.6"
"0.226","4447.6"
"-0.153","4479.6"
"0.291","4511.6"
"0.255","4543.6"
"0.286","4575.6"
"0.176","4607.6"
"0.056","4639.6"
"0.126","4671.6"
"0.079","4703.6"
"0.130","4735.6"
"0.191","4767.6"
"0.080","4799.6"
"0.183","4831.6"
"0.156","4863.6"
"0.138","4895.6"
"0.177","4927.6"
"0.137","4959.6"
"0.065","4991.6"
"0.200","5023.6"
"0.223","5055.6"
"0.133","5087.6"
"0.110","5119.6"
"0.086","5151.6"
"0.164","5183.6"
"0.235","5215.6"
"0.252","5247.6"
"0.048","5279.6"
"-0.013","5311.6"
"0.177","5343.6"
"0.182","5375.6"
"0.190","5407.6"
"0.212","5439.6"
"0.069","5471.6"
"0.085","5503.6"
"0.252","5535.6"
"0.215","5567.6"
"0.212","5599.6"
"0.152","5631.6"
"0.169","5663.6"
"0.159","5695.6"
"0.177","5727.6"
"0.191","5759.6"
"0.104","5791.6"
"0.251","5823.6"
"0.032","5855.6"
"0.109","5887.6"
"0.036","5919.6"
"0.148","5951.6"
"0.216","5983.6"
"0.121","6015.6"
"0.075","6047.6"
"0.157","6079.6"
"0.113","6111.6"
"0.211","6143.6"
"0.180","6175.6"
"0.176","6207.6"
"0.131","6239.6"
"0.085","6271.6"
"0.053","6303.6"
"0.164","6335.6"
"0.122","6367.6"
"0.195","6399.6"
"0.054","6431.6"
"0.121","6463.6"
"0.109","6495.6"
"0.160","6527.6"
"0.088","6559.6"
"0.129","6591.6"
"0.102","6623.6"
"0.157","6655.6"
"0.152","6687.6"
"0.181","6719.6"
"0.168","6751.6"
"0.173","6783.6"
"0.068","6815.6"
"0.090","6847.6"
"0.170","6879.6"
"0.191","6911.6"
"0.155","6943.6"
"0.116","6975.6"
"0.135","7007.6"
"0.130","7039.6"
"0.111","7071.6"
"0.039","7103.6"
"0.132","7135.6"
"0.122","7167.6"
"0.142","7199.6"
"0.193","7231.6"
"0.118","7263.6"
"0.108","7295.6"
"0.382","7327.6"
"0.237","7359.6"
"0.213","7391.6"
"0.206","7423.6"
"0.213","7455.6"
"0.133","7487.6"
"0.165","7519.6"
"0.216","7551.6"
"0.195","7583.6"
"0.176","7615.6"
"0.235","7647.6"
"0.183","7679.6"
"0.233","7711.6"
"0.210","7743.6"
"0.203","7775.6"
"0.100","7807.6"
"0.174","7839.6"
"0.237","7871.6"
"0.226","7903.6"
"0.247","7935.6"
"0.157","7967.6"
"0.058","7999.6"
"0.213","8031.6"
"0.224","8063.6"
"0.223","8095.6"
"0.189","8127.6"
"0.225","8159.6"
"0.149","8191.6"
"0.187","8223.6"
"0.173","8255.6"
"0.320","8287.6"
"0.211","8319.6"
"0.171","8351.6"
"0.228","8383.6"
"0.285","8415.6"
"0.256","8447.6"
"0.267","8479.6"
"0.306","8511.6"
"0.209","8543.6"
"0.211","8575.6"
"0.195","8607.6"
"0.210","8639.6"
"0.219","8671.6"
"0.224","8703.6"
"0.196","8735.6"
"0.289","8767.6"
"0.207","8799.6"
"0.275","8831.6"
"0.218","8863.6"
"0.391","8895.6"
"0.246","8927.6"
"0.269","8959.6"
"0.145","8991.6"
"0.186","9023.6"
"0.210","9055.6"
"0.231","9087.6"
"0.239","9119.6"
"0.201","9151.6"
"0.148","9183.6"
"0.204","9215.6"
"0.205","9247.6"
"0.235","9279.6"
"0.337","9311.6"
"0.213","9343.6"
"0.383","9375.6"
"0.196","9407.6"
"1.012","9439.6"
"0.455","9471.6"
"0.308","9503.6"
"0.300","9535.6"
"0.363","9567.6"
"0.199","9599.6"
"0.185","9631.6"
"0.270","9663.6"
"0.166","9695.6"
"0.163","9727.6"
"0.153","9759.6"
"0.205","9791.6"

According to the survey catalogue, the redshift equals 0.97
